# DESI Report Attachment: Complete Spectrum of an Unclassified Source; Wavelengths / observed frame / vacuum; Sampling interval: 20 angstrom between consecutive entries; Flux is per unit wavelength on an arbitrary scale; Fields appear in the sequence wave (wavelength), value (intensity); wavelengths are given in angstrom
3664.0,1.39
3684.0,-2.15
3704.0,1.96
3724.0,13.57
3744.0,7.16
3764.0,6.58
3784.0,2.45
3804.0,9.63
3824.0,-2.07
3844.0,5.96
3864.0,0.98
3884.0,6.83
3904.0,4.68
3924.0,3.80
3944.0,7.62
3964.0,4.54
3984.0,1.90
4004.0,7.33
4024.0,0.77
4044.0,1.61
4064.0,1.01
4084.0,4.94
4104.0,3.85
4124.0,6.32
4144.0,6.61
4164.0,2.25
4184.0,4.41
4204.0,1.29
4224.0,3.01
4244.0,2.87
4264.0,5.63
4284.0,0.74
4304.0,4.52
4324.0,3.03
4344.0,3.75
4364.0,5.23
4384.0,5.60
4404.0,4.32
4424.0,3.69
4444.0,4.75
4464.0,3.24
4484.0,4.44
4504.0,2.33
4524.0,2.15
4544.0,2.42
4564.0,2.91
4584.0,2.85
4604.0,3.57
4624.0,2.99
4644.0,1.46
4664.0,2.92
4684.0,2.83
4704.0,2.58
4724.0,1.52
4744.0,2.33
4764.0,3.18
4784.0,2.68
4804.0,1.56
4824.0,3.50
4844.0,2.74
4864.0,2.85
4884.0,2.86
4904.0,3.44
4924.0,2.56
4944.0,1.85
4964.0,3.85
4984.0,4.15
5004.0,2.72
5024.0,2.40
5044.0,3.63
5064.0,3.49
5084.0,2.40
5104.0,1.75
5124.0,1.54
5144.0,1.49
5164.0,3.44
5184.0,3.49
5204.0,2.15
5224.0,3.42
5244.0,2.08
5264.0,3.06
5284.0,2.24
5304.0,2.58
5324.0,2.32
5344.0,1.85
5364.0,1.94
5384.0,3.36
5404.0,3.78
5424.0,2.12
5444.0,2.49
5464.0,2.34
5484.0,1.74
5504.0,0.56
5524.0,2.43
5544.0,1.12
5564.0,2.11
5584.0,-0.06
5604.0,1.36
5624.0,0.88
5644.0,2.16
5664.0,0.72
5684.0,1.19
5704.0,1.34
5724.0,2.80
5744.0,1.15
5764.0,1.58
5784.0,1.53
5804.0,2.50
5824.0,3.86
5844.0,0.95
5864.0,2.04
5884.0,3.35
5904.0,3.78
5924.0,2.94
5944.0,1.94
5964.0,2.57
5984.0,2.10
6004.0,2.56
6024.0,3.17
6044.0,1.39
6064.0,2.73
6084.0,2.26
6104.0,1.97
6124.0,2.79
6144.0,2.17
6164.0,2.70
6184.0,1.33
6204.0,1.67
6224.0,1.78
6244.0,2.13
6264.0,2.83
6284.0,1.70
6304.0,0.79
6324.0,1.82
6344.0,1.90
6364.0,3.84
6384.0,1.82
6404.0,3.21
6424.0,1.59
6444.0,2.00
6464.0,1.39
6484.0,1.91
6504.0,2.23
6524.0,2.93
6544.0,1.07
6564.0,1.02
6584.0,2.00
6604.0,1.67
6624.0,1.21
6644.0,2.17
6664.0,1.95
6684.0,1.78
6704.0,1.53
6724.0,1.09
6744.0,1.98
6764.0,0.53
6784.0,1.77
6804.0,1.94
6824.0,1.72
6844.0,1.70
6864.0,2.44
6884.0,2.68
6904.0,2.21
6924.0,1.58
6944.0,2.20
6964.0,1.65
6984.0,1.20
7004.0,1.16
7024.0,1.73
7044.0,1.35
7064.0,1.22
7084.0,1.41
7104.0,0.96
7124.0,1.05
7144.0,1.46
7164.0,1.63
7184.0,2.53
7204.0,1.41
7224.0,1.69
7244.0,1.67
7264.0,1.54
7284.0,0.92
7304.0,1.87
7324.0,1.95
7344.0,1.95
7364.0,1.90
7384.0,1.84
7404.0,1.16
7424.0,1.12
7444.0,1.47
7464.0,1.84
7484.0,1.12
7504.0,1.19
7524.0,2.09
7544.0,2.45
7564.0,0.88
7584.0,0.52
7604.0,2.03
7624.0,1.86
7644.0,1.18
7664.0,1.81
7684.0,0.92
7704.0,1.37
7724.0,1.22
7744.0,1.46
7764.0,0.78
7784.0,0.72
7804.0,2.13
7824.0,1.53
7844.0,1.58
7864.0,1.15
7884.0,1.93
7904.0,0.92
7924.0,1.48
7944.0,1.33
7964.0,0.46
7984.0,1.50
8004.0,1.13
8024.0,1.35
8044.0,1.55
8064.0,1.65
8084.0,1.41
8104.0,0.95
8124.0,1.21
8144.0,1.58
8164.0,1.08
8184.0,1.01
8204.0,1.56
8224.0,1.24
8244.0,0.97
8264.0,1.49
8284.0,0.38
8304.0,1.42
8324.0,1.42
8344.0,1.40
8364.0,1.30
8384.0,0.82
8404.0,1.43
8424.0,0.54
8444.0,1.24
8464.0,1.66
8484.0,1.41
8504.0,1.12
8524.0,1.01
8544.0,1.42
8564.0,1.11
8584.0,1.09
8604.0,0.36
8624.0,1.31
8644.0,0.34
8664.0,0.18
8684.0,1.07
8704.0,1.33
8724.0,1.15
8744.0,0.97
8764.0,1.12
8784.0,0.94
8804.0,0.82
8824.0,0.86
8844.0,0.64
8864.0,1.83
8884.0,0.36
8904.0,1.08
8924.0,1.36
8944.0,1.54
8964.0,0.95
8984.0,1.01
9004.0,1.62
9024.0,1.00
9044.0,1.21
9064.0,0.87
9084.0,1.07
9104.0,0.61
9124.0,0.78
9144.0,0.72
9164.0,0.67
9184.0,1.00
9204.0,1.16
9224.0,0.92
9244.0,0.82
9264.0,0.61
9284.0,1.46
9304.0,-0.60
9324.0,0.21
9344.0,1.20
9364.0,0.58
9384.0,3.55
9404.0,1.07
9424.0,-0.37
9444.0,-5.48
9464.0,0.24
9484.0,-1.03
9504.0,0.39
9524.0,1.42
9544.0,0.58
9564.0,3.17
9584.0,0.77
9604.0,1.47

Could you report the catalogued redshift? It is 1.61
